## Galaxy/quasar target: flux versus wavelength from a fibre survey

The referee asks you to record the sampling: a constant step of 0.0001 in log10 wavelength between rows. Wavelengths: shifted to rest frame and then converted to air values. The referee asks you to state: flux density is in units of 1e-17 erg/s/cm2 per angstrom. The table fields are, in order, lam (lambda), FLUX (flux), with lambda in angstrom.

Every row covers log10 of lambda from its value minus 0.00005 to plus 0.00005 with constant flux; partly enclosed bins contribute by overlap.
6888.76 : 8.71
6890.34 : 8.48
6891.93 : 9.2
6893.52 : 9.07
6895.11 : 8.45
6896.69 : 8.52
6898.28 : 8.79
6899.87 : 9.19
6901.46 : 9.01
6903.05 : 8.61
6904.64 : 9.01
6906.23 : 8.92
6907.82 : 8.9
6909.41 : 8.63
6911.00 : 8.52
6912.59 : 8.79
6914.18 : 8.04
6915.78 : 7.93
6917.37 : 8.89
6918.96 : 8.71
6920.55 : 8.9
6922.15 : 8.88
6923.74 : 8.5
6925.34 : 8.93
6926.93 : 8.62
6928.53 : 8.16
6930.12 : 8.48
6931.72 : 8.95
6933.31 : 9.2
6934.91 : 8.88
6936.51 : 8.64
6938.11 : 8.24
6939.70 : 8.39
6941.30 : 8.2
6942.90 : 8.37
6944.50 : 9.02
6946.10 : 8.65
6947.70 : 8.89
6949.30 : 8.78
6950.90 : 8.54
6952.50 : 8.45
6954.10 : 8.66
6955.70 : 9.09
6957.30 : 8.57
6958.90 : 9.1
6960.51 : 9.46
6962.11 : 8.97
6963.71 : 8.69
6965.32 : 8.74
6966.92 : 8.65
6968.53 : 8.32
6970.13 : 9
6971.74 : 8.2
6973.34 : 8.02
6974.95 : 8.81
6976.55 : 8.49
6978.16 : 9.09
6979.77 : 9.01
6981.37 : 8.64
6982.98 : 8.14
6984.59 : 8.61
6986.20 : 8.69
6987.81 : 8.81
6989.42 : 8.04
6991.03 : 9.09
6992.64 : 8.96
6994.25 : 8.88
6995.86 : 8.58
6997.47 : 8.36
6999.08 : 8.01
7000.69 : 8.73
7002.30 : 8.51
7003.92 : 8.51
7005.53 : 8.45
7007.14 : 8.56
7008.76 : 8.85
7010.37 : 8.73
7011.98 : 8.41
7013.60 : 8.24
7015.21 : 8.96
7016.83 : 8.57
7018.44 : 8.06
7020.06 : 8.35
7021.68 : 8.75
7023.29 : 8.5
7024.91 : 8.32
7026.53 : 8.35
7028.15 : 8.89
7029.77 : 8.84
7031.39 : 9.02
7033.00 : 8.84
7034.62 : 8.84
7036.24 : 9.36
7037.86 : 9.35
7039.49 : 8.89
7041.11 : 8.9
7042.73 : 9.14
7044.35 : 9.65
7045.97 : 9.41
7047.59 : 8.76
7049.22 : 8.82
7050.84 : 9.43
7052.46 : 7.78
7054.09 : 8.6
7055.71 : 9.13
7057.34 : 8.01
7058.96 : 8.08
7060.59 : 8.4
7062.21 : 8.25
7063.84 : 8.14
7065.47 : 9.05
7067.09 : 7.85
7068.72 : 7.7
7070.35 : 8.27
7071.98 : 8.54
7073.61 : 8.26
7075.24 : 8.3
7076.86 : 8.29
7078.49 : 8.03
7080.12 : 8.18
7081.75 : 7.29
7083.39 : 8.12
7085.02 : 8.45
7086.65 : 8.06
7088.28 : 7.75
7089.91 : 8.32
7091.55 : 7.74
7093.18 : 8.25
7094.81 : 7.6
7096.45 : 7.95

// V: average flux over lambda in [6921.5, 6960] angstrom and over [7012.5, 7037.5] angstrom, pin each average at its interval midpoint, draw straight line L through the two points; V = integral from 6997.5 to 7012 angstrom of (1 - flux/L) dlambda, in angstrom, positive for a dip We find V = 0.2 angstrom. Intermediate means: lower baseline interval 8.68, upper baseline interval 8.67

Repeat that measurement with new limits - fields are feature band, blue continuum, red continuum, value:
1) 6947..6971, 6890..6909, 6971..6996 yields -0.3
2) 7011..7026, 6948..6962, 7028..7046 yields 0.9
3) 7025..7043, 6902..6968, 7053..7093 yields -1.2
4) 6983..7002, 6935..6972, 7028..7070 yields 0.2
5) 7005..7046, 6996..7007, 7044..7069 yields -1.3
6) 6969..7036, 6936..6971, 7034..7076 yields 0.5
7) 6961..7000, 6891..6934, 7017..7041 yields 0.5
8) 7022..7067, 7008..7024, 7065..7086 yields -2.1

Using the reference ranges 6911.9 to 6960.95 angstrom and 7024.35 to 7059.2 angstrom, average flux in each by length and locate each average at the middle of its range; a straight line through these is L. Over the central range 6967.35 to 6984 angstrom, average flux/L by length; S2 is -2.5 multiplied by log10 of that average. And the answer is 0.021 mag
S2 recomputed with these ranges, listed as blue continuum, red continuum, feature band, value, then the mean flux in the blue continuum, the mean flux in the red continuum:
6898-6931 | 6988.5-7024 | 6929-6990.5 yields -0.01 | 8.68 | 8.55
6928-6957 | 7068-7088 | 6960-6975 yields -0.01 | 8.65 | 8.12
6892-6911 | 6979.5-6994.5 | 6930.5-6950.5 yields 0.01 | 8.83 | 8.67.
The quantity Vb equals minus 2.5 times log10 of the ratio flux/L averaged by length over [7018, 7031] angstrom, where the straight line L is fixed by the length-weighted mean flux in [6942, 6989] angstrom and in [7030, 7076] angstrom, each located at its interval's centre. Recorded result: 0.02 mag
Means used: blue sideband 8.7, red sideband 8.67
